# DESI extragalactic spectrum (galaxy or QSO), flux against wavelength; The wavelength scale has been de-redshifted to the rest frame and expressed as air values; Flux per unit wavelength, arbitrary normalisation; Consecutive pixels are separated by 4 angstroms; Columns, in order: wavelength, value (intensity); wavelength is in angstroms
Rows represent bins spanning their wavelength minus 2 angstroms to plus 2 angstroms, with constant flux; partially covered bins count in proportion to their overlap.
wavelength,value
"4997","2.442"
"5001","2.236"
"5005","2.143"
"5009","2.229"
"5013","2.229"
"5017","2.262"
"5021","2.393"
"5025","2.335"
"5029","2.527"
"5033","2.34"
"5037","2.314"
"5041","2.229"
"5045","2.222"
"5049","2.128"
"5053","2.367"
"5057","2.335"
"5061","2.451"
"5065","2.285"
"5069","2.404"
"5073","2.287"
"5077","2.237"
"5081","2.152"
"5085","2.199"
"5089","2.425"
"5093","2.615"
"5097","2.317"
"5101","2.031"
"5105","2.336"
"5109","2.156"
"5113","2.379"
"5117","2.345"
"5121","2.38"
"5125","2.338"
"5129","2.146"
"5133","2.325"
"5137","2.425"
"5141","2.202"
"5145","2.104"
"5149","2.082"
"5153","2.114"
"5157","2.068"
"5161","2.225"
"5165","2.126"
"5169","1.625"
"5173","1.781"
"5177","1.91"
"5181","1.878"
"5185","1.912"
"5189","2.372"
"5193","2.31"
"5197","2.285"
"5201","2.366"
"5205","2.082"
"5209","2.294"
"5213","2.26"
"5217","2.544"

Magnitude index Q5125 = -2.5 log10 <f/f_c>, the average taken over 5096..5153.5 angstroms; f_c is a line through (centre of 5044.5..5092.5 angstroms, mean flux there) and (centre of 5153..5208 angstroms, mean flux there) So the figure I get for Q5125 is -0.028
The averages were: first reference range 2.3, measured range 2.25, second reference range 2.08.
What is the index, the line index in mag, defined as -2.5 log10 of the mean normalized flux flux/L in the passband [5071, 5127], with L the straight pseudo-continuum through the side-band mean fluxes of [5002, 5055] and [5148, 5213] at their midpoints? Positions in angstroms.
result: -0.05 mag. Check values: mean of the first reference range 2.29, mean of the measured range 2.3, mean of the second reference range 2.09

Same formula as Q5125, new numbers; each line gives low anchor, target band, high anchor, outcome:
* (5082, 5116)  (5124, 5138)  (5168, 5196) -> -0.06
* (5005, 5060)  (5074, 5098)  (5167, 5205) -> -0.05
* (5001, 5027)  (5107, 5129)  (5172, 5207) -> -0.06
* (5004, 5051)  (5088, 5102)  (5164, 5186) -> -0.13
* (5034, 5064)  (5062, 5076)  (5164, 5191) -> -0.04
